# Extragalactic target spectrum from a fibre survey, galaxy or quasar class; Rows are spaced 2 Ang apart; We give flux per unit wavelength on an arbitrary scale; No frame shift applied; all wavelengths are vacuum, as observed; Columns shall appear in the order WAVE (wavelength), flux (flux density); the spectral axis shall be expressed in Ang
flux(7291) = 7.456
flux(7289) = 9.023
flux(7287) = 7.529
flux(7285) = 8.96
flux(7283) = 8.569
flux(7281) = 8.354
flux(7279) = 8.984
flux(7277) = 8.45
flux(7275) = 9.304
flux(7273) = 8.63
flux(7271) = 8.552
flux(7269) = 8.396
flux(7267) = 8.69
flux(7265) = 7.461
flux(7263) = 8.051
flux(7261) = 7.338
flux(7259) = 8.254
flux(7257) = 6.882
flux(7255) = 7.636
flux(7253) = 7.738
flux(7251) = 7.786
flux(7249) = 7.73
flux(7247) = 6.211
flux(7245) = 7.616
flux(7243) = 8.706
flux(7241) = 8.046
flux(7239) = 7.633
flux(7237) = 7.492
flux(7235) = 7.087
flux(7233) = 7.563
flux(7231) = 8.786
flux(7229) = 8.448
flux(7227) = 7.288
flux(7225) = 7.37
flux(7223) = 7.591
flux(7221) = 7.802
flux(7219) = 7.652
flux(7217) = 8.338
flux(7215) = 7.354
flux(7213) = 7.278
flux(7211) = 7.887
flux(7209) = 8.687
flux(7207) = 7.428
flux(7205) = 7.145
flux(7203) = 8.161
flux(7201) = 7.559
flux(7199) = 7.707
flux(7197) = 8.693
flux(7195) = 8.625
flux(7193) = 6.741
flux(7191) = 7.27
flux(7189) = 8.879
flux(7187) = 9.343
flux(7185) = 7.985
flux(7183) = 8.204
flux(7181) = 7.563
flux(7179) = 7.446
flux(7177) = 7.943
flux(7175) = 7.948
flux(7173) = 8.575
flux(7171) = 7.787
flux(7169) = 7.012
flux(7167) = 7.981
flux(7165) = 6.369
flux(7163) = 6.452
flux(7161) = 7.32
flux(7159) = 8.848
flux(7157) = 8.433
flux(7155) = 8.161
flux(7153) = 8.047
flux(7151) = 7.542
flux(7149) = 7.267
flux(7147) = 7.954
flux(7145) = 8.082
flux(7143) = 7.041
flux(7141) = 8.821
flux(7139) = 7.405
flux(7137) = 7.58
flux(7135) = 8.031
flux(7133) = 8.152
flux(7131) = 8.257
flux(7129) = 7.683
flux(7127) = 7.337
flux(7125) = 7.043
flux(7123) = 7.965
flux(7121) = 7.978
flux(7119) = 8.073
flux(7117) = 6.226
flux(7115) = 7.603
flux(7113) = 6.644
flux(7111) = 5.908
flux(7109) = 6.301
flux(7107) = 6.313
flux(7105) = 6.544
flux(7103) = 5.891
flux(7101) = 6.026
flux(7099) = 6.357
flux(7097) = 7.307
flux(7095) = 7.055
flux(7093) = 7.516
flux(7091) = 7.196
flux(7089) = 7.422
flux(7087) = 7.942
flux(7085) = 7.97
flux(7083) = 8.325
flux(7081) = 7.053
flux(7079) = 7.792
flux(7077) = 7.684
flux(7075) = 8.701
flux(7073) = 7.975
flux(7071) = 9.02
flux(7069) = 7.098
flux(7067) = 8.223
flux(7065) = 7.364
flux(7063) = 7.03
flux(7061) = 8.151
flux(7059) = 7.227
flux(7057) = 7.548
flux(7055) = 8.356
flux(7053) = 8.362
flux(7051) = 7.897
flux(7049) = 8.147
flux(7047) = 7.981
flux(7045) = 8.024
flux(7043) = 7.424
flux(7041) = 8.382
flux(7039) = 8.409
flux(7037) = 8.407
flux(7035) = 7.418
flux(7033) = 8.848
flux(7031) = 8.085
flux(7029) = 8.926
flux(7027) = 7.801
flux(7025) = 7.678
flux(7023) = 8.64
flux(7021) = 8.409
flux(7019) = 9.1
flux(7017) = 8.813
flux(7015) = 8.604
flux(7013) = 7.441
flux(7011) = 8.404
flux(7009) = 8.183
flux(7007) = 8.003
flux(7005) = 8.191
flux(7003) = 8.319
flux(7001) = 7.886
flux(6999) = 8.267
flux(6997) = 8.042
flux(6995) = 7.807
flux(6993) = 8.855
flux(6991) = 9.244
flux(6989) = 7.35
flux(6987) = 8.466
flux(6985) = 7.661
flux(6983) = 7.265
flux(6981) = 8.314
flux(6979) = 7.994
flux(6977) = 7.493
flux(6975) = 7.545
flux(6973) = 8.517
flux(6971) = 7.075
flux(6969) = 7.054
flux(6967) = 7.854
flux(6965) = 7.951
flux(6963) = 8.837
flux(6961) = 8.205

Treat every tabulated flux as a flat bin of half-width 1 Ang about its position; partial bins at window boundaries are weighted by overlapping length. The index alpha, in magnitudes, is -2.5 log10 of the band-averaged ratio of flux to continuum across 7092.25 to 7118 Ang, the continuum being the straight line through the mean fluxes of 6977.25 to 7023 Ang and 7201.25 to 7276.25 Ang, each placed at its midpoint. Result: 0.218 mag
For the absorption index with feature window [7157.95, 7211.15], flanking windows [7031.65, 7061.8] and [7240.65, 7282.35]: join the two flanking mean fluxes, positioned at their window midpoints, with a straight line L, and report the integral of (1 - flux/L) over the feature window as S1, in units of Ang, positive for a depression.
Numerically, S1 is 1.36 Ang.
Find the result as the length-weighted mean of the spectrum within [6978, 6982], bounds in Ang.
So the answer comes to 8.15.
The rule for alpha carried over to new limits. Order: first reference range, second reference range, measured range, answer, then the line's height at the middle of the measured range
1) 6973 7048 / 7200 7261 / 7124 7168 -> 0.02 mag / 7.88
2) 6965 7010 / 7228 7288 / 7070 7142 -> 0.08 mag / 8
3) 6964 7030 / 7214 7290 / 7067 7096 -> 0.04 mag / 8.06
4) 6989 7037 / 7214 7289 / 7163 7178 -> 0.07 mag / 8.08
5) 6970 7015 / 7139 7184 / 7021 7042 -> -0.04 mag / 7.96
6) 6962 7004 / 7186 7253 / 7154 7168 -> 0.03 mag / 7.86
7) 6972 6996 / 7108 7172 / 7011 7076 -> -0.04 mag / 7.85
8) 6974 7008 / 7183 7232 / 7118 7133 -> 0.02 mag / 7.97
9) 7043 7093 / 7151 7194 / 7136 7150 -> 0.01 mag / 7.82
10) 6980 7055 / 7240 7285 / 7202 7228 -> 0.06 mag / 8.1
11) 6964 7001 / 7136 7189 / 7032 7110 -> 0.04 mag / 7.88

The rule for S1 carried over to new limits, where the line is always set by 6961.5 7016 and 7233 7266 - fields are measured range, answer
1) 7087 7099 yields 0.9 Ang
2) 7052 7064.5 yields 0.2 Ang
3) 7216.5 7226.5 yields -0.1 Ang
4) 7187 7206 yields -0.6 Ang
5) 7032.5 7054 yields -0.4 Ang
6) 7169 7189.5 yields -1.0 Ang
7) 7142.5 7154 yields 0.1 Ang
